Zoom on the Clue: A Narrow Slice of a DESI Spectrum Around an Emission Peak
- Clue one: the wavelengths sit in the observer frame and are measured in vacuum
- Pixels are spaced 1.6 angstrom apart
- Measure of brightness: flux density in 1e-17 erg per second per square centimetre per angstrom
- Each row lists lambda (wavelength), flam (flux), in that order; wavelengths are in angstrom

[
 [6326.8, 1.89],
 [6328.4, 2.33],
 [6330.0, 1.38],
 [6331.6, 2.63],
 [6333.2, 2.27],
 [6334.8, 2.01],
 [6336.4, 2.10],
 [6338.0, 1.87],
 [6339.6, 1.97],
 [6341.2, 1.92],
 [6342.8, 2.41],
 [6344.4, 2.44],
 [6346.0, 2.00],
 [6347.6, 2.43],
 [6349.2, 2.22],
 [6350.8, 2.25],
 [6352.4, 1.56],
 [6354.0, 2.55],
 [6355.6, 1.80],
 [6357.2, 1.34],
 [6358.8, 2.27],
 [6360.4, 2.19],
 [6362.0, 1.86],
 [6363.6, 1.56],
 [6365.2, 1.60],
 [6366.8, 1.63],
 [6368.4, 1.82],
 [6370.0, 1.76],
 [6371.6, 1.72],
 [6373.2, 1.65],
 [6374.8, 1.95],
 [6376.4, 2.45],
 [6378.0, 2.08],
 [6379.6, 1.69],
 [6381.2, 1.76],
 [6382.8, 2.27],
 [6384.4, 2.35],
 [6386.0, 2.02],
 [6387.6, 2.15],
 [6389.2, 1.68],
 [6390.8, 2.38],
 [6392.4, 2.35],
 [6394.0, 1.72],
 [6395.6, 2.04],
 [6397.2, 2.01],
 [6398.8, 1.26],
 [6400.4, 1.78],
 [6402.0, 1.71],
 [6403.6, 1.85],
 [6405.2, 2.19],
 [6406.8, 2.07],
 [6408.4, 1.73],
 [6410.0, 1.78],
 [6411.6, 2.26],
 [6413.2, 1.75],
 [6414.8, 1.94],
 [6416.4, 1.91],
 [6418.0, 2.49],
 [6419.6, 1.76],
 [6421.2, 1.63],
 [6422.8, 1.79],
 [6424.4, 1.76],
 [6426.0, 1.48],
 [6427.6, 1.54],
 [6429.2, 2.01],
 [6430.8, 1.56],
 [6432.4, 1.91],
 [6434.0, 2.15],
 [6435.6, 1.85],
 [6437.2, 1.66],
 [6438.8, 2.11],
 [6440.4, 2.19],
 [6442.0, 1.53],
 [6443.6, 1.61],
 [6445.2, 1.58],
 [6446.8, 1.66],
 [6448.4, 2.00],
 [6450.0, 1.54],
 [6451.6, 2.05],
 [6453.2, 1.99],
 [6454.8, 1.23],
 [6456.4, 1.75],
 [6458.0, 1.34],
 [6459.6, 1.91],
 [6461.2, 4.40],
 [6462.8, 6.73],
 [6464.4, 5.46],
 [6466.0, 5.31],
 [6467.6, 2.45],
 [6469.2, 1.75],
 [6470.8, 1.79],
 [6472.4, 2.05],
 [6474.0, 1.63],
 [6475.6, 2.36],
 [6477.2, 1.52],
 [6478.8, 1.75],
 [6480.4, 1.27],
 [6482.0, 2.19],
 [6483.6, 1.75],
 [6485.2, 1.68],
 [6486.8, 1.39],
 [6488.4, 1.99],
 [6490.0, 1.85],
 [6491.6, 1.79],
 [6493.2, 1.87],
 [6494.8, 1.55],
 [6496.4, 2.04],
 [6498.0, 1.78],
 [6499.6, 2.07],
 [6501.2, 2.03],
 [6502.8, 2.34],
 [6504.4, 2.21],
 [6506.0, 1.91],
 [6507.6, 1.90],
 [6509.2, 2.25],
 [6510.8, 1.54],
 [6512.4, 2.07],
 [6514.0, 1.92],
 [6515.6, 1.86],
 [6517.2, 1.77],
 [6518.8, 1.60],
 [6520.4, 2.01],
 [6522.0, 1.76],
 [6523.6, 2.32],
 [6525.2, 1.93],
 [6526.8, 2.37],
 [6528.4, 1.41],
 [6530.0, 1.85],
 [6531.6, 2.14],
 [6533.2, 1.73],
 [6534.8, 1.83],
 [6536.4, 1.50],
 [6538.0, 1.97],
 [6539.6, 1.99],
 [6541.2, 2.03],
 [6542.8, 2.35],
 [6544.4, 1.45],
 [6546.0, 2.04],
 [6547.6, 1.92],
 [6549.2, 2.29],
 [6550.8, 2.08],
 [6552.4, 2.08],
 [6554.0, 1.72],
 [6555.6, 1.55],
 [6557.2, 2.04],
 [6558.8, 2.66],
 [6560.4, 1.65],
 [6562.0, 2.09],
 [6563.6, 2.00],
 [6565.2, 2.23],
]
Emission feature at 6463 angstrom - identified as H-beta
